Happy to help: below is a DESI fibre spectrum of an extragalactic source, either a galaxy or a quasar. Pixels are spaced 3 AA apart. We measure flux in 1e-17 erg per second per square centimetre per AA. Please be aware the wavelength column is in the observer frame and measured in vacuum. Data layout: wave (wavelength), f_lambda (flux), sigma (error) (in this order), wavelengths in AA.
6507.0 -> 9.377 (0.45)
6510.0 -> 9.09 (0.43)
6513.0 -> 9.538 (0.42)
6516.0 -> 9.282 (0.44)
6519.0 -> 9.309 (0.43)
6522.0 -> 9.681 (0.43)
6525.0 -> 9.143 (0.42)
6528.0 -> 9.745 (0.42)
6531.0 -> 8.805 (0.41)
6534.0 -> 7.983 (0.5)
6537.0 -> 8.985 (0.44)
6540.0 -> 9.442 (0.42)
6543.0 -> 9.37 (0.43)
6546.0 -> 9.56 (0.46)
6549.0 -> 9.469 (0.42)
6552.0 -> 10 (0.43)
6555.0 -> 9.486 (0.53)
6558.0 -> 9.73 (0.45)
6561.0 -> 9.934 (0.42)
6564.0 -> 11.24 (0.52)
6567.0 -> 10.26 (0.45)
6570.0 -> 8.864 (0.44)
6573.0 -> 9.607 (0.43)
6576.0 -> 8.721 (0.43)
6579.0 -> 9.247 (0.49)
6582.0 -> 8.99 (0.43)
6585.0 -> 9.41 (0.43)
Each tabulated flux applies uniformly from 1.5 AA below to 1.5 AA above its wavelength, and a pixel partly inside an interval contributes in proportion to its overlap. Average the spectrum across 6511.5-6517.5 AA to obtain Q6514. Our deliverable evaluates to 9.41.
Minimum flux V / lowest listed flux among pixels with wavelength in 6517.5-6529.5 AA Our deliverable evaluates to 9.143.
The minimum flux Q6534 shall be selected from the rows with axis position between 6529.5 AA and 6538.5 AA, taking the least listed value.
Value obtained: 7.983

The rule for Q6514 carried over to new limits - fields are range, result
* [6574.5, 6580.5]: 8.98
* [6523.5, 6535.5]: 8.92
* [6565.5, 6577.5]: 9.36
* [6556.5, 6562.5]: 9.83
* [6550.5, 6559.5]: 9.74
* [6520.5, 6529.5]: 9.52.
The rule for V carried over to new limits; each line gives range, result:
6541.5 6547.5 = 9.37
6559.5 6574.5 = 8.864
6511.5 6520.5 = 9.282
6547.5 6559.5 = 9.469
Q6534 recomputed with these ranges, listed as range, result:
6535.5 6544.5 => 8.985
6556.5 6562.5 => 9.73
